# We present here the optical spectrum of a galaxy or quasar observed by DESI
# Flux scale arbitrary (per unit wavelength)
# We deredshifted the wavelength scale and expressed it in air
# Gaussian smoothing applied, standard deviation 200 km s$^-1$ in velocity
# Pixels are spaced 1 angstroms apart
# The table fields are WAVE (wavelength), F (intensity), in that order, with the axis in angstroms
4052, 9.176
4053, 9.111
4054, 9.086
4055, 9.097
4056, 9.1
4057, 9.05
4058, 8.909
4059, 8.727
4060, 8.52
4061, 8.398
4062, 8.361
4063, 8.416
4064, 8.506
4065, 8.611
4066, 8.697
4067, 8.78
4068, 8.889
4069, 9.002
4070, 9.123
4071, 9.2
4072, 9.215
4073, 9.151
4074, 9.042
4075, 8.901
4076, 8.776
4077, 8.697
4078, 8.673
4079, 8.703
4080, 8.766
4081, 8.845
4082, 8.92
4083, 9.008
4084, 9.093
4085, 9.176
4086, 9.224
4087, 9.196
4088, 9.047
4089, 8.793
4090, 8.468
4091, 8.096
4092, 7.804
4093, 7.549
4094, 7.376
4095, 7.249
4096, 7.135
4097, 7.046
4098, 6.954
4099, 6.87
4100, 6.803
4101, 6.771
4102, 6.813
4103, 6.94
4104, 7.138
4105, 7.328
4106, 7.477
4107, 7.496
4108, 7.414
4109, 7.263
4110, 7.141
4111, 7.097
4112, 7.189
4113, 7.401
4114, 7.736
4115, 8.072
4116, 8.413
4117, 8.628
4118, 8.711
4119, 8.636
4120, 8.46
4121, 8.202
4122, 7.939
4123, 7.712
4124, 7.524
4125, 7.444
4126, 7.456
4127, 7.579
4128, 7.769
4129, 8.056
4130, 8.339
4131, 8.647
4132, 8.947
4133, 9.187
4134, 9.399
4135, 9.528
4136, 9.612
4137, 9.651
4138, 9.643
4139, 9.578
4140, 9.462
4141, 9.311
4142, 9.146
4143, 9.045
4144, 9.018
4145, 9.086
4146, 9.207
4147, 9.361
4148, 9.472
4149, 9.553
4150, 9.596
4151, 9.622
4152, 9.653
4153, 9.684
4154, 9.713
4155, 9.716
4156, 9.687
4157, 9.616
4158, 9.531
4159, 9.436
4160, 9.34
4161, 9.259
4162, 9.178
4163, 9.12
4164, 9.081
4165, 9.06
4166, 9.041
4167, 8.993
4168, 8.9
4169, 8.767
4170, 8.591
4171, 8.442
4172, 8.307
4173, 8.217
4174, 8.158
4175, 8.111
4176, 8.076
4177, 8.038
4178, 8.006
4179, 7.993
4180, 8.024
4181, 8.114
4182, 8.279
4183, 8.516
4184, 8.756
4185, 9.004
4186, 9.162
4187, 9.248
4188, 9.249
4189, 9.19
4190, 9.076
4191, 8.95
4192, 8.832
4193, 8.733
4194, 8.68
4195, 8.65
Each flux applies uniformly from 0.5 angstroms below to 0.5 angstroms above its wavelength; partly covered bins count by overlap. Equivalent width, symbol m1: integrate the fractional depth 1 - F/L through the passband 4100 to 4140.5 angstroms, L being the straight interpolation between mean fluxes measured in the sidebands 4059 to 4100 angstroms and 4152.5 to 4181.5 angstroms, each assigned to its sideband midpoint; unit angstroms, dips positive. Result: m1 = 2.7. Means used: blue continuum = 8.49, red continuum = 8.83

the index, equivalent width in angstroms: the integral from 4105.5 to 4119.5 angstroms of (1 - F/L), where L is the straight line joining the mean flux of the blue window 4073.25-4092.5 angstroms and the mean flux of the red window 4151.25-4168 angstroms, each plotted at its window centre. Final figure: 2.0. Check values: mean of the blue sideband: 8.81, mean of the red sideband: 9.37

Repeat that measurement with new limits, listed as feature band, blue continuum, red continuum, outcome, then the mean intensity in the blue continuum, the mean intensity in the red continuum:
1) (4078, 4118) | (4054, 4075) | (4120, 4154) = 4.47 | 8.85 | 8.9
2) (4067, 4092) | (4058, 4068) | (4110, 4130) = -1.50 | 8.59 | 7.89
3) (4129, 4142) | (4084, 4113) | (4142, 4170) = -0.77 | 7.62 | 9.31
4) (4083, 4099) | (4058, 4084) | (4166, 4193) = 1.15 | 8.8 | 8.59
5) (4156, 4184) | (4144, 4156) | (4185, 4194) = 1.74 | 9.5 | 9.03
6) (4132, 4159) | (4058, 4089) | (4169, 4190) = -2.65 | 8.86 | 8.5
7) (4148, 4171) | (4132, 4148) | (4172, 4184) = -1.49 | 9.34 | 8.17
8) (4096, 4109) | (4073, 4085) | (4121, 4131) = 1.95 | 8.88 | 7.82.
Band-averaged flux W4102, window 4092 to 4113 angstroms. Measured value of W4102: 7.17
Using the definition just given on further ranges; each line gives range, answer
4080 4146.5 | 8.21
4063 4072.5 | 8.87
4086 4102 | 7.7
